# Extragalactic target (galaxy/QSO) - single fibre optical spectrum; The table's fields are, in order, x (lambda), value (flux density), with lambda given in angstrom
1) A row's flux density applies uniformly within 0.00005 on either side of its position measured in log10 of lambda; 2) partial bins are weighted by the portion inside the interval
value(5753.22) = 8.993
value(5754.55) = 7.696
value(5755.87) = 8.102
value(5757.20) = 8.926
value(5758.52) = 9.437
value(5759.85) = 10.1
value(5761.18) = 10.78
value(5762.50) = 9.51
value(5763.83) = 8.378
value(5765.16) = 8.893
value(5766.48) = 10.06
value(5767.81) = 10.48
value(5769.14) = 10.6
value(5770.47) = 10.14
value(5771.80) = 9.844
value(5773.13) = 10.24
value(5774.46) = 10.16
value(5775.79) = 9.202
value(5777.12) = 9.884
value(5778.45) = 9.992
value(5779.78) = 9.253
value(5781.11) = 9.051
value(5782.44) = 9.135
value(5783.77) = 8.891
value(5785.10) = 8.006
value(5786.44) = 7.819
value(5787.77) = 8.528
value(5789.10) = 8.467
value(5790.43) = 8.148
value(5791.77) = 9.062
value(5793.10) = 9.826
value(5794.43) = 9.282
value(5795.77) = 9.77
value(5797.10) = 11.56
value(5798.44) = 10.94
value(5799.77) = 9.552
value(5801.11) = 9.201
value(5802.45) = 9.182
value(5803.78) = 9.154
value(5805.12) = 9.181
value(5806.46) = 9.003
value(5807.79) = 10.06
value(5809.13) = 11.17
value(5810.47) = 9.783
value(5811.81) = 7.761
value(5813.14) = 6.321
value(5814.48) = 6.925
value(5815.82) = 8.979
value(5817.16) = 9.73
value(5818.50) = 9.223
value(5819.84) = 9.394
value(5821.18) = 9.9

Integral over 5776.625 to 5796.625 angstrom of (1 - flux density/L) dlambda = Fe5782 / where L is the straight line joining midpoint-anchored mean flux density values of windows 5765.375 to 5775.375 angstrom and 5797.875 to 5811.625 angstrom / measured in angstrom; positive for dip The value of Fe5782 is 1.77 angstrom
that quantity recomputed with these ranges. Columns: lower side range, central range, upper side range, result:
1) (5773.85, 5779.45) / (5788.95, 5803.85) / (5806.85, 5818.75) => -0.5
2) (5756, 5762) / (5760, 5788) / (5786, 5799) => 0.1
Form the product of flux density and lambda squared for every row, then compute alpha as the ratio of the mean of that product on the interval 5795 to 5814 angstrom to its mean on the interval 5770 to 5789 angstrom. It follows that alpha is 1.0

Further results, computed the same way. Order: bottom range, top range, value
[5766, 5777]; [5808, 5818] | 0.88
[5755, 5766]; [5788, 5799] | 1.05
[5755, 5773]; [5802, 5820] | 0.95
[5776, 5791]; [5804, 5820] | 1.02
